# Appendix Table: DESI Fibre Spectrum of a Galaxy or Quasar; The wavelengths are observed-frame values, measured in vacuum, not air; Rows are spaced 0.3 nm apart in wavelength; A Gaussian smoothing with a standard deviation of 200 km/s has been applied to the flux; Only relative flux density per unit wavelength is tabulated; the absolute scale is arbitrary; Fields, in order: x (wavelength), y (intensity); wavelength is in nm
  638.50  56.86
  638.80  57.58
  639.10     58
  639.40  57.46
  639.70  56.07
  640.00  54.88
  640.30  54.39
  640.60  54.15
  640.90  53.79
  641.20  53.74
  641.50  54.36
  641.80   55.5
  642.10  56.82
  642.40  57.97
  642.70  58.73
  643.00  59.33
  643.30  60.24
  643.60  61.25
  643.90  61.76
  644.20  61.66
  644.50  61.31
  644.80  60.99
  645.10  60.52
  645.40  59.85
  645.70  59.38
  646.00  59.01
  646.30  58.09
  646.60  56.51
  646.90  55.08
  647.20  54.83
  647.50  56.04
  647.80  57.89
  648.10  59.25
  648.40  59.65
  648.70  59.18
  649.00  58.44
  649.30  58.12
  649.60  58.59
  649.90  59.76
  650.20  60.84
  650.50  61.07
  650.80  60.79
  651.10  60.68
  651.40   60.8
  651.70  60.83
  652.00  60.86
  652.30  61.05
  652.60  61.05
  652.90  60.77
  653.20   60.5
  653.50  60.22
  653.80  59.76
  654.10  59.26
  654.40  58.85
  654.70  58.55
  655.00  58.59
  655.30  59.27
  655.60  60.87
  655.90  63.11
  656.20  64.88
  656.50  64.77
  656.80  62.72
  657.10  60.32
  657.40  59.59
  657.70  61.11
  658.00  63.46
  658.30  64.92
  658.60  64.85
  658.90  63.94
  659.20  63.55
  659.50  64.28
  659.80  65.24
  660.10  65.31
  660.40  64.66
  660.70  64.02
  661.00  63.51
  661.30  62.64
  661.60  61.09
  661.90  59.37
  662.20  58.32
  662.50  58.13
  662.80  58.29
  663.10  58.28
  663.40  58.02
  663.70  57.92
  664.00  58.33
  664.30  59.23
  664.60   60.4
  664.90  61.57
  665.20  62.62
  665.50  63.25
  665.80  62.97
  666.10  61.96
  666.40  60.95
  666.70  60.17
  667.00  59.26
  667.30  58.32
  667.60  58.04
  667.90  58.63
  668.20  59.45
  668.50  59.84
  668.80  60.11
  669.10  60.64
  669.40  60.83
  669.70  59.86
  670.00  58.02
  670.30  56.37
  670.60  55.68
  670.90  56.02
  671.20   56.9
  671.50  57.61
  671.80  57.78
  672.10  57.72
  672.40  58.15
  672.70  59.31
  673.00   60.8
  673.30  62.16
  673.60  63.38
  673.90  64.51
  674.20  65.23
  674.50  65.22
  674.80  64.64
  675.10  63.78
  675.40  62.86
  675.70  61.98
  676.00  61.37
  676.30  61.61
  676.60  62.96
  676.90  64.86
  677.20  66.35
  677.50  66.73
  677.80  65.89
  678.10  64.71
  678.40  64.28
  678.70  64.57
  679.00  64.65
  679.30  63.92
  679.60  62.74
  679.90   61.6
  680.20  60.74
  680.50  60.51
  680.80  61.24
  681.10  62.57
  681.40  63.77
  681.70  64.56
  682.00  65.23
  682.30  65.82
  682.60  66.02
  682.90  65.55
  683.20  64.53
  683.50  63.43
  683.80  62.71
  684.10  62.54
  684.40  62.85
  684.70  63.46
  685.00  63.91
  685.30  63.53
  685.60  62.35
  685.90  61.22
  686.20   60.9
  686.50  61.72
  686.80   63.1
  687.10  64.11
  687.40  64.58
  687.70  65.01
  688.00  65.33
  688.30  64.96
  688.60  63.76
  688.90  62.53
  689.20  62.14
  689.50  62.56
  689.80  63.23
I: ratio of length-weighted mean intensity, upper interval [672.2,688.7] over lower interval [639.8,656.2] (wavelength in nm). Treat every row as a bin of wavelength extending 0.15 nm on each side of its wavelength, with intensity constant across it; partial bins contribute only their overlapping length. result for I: 1.08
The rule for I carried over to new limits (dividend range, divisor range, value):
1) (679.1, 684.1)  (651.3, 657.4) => 1.04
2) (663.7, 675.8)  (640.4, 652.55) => 1.03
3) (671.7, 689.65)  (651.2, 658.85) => 1.03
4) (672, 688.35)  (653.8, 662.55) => 1.02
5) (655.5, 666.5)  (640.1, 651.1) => 1.06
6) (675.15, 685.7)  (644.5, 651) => 1.08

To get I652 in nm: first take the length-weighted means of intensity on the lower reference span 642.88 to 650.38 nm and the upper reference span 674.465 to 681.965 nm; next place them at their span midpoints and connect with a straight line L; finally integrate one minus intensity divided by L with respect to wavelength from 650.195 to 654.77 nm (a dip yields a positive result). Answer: -0.035 nm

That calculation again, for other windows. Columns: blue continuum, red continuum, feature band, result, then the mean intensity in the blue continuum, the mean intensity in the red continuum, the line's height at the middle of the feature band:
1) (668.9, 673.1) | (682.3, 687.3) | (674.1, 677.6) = -0.226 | 58.3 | 63.3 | 60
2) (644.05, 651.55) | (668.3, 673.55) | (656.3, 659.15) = -0.190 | 59.1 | 58.8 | 59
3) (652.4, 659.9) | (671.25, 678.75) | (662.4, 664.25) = 0.115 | 61.7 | 62.6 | 62.1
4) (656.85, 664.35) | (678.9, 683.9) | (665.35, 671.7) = 0.310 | 61.6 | 63.5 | 62.3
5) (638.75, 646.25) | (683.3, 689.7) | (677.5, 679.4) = -0.080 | 58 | 63.2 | 62.2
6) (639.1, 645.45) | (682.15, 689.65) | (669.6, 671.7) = 0.150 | 57.8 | 63.5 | 61.5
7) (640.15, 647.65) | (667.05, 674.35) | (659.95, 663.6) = -0.128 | 57.8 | 59.4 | 58.9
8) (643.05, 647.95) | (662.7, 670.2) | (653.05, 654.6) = -0.008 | 59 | 59.9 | 59.4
